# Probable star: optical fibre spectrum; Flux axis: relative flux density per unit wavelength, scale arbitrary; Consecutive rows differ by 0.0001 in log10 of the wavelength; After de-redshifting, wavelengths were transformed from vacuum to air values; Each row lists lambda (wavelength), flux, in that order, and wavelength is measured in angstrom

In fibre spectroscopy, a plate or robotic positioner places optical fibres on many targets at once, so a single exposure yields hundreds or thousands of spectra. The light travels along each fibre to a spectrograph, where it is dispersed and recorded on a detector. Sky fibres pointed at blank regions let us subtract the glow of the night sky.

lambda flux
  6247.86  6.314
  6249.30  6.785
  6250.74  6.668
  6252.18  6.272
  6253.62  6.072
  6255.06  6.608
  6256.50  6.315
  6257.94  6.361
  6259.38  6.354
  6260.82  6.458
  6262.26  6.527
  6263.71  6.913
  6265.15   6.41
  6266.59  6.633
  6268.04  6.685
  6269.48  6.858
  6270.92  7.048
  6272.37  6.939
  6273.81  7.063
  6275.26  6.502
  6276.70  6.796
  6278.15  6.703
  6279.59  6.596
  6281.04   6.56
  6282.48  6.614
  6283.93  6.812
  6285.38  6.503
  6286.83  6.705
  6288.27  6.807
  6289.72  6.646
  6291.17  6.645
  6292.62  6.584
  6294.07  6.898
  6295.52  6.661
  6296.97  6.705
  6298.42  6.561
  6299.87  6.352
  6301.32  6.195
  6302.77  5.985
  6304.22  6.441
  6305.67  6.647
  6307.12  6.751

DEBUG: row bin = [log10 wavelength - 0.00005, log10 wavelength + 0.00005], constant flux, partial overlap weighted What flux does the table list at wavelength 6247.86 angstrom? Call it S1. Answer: 6.314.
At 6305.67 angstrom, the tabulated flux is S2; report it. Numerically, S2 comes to 6.647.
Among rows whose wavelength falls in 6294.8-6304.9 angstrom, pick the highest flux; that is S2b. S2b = 6.705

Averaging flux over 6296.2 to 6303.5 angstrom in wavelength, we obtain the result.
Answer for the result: 6.36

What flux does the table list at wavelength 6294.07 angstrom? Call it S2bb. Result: 6.898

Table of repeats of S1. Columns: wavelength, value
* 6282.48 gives 6.614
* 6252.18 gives 6.272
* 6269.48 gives 6.858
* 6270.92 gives 7.048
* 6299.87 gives 6.352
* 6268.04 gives 6.685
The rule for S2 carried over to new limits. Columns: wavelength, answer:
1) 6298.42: 6.561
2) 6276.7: 6.796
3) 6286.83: 6.705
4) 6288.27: 6.807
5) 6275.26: 6.502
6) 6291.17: 6.645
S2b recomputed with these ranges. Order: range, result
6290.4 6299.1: 6.898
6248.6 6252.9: 6.785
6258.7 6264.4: 6.913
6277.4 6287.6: 6.812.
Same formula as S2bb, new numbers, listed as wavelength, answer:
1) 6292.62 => 6.584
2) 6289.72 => 6.646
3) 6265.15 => 6.41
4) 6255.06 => 6.608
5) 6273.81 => 7.063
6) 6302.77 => 5.985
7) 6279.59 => 6.596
